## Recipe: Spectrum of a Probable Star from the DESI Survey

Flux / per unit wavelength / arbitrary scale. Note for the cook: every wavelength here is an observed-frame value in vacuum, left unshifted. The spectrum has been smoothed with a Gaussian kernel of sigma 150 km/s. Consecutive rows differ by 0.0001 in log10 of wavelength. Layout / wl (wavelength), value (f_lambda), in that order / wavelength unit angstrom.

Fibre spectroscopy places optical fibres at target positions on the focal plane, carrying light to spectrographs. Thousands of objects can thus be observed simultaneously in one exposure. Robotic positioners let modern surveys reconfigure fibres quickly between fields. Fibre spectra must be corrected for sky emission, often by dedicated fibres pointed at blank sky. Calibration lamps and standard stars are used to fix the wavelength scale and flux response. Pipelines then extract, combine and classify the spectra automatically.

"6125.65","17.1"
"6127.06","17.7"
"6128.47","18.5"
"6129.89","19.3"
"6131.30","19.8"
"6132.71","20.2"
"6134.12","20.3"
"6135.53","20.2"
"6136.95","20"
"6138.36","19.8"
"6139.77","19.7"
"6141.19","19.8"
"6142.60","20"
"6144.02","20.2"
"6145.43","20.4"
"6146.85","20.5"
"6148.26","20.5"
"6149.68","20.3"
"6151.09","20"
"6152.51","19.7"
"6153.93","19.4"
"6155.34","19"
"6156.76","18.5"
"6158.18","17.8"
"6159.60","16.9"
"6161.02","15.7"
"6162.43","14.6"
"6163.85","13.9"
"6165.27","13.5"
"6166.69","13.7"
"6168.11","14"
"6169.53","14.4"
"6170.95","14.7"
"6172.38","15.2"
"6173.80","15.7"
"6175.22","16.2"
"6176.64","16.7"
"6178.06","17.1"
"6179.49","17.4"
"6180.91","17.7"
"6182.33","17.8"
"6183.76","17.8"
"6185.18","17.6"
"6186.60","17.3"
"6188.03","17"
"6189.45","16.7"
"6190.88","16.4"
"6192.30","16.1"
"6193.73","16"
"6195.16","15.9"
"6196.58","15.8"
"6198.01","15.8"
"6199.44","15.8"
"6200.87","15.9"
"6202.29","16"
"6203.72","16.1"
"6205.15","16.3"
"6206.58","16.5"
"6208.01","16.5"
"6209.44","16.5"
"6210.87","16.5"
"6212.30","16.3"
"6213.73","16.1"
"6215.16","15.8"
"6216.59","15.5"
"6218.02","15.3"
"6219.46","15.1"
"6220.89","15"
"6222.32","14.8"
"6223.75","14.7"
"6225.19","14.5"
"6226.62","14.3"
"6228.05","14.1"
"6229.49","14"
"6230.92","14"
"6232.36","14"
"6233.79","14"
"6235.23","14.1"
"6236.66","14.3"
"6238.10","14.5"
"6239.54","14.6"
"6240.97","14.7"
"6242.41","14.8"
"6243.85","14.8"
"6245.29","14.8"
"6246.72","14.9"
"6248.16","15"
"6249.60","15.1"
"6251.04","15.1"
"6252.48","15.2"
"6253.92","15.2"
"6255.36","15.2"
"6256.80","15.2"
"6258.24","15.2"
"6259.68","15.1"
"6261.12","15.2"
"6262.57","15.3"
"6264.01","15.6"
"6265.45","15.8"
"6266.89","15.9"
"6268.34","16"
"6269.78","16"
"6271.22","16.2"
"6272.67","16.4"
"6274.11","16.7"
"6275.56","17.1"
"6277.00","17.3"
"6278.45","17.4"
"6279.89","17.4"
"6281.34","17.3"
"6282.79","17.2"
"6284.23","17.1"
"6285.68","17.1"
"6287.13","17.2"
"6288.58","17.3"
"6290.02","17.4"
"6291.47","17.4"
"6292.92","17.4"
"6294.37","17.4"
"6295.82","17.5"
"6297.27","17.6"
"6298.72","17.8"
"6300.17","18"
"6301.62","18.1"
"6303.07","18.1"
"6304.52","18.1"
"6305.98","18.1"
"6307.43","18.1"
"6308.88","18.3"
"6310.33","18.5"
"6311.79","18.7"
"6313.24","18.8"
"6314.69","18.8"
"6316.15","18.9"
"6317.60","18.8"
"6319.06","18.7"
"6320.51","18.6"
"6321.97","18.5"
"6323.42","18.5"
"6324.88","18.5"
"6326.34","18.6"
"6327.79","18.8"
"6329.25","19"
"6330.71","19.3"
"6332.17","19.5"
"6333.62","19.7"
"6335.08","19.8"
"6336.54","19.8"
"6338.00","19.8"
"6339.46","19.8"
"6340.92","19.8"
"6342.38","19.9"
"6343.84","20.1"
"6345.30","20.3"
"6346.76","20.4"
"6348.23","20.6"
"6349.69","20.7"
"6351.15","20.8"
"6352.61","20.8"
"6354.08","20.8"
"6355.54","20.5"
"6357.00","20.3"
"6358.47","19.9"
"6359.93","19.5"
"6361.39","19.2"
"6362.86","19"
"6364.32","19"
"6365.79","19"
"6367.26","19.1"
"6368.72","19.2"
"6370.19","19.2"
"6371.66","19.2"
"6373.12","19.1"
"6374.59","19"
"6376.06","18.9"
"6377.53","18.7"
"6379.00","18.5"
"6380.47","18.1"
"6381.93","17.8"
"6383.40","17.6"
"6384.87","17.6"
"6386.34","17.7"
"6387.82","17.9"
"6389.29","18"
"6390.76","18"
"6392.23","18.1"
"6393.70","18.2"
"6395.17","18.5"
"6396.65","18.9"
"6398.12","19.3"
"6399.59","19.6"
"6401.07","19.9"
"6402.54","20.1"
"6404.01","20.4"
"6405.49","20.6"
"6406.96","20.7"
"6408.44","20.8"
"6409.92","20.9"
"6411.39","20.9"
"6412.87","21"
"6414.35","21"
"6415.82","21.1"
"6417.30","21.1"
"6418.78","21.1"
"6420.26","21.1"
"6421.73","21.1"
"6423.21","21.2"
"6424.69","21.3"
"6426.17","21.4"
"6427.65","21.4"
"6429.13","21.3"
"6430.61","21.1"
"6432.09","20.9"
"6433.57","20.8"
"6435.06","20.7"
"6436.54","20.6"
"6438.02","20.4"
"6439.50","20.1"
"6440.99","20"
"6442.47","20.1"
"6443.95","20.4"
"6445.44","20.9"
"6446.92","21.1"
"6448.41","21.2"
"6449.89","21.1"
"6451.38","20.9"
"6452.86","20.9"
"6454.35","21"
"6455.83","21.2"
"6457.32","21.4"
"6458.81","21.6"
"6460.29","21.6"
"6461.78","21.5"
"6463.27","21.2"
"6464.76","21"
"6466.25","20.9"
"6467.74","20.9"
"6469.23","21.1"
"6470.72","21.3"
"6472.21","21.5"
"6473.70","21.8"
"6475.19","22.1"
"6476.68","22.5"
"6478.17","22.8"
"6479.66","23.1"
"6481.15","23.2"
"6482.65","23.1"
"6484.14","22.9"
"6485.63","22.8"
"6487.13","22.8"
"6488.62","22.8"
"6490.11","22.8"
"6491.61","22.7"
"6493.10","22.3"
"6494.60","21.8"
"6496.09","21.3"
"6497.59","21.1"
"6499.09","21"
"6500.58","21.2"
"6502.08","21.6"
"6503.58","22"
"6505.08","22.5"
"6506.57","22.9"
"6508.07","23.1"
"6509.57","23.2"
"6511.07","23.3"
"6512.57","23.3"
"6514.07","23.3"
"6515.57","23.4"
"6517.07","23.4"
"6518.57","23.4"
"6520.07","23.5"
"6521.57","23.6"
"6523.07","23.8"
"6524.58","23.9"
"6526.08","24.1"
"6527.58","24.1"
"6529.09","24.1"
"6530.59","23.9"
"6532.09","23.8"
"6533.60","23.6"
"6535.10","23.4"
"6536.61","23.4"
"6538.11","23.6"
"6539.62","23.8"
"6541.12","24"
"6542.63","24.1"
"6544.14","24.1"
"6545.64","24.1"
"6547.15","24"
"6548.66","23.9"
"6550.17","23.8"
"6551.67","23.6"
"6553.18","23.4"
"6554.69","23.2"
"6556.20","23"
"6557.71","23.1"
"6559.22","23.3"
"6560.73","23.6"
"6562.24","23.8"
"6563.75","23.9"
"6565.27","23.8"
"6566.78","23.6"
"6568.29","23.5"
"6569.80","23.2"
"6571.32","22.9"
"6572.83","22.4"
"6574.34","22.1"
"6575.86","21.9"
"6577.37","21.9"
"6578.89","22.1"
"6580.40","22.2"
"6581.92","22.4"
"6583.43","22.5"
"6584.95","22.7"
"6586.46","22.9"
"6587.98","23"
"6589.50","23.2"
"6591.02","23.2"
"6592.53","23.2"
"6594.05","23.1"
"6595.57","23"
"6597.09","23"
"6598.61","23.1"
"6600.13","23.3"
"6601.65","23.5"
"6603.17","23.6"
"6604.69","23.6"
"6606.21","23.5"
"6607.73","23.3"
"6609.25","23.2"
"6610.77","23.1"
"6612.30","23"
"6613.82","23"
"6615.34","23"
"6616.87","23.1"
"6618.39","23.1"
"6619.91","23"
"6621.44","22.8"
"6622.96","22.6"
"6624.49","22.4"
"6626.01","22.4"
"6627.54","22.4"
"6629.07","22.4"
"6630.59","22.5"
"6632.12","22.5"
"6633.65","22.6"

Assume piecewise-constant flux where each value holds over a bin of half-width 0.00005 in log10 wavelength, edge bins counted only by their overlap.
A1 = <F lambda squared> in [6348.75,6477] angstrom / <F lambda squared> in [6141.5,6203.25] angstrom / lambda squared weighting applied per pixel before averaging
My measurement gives 1.3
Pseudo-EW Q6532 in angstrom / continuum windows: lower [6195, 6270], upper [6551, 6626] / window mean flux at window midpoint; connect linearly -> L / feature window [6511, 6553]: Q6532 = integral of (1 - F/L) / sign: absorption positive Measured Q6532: -3.7 angstrom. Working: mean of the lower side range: 15.2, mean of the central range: 23.7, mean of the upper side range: 23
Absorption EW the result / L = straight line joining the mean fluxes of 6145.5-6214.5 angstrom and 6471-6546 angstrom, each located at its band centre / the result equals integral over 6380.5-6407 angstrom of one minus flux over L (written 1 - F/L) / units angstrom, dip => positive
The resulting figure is 2.6 angstrom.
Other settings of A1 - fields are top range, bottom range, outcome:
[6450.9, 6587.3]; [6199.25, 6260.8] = 1.65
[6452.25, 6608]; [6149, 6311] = 1.55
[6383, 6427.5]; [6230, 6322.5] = 1.25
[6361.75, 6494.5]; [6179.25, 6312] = 1.35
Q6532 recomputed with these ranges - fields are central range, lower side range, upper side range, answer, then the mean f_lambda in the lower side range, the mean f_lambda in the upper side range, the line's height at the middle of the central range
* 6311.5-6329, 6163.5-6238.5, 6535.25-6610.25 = -0.6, 15.6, 23.2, 18.1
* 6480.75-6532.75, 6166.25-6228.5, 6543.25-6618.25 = -2.7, 15.9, 23.2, 21.8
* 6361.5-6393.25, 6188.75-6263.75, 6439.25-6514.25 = 1.1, 15.3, 21.8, 19.2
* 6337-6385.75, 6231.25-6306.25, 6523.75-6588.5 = -2.7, 16.1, 23.3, 18.5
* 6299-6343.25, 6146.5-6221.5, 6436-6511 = 0.3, 16.6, 21.7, 19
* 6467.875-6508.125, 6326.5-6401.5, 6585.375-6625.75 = -1.8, 19.2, 23.1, 21.2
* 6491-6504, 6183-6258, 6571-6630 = -0.5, 15.4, 22.9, 20.8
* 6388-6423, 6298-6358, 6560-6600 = 0.7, 19.2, 22.9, 20.4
